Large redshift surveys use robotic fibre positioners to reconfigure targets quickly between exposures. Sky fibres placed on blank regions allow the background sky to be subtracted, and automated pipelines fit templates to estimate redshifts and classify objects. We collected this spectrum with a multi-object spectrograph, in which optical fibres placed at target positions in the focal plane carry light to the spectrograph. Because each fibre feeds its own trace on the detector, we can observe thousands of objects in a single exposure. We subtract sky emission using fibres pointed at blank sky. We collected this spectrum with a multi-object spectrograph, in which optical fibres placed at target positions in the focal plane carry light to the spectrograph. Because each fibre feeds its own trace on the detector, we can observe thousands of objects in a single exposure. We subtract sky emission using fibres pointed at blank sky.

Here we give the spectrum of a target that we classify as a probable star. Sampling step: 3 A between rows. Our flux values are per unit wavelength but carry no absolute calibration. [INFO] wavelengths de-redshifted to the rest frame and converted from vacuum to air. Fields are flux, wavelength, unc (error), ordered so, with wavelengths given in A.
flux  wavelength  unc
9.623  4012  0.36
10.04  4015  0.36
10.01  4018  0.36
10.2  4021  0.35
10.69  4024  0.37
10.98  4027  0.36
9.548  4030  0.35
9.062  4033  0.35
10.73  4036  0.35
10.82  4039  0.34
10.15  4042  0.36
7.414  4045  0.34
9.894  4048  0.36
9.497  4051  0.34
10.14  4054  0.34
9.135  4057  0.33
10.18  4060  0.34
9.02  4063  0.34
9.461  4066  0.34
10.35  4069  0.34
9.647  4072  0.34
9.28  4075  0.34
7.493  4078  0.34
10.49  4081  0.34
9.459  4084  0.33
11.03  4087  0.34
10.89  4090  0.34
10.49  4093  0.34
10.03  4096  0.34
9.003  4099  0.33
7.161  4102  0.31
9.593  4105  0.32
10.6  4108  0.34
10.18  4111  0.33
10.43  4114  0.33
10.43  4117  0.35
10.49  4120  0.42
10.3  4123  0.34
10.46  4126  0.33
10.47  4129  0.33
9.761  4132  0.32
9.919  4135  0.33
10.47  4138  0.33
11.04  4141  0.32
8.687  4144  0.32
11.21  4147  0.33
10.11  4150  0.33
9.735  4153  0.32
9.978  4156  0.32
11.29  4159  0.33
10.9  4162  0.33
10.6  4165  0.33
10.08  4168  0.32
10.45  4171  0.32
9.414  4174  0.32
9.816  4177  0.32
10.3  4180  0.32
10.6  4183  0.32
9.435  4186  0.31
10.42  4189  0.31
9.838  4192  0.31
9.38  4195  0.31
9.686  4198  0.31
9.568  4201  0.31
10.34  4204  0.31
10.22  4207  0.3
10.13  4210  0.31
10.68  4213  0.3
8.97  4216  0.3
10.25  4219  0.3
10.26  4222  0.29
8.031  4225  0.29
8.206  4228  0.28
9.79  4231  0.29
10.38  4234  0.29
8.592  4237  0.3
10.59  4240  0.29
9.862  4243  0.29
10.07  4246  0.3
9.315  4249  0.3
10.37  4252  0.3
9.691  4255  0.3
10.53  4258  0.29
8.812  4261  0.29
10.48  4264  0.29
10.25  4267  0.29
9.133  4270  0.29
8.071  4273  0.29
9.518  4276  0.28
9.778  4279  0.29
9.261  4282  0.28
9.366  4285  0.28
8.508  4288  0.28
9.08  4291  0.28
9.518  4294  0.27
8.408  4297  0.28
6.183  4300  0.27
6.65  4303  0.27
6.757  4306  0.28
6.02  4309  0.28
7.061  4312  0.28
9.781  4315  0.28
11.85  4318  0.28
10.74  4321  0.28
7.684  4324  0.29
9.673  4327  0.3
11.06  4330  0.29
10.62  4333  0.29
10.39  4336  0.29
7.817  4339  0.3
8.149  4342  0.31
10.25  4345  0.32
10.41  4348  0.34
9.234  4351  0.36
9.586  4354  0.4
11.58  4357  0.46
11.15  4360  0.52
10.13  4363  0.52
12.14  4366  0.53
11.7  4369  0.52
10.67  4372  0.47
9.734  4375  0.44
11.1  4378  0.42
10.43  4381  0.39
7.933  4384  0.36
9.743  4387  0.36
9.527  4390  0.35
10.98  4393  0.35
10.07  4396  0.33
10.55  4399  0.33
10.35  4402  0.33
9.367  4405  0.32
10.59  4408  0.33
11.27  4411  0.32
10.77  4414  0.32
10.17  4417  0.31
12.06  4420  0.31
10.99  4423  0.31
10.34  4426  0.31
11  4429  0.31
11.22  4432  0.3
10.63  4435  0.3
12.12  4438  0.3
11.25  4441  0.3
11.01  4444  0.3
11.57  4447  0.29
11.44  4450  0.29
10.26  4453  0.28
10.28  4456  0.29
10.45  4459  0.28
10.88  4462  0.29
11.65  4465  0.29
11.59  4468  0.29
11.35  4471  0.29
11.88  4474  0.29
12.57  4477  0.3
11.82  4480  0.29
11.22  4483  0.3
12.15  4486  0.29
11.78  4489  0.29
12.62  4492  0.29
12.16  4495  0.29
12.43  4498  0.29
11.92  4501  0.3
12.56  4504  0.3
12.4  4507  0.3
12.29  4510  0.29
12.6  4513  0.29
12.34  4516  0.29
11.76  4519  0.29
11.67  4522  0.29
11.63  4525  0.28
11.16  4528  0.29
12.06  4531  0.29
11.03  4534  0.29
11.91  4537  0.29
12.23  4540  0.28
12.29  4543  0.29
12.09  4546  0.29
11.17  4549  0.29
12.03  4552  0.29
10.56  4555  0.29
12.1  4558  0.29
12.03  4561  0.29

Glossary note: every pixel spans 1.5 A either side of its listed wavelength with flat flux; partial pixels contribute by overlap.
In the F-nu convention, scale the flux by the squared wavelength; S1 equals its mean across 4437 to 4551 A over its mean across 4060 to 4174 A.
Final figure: 1.4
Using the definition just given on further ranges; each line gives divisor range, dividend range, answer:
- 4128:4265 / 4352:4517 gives 1.25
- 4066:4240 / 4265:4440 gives 1.09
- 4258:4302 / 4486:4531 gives 1.48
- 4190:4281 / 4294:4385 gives 1.03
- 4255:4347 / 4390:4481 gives 1.29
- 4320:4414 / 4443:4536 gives 1.22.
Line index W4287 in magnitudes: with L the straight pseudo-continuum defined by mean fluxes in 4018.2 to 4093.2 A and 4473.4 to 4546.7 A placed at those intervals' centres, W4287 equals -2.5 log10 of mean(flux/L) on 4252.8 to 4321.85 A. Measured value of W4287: 0.22 mag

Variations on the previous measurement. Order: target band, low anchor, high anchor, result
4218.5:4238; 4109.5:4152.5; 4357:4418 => 0.11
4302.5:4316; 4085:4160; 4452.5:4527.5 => 0.46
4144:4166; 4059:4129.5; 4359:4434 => -0.04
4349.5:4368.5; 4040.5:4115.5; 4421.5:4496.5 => 0.02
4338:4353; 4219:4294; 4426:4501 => 0.12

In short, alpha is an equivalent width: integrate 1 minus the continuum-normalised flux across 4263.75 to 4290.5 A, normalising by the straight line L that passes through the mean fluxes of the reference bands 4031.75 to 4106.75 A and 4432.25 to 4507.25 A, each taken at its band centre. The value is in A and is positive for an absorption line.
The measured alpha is 3.3 A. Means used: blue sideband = 9.62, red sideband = 11.6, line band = 9.31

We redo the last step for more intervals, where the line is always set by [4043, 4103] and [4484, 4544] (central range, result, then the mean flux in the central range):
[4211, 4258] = 3.35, 9.7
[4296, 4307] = 3.94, 6.95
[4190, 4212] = 0.74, 9.91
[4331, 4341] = 1.28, 9.61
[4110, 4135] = -1.23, 10.3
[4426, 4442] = 0.59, 11.2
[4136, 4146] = -0.20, 10.1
